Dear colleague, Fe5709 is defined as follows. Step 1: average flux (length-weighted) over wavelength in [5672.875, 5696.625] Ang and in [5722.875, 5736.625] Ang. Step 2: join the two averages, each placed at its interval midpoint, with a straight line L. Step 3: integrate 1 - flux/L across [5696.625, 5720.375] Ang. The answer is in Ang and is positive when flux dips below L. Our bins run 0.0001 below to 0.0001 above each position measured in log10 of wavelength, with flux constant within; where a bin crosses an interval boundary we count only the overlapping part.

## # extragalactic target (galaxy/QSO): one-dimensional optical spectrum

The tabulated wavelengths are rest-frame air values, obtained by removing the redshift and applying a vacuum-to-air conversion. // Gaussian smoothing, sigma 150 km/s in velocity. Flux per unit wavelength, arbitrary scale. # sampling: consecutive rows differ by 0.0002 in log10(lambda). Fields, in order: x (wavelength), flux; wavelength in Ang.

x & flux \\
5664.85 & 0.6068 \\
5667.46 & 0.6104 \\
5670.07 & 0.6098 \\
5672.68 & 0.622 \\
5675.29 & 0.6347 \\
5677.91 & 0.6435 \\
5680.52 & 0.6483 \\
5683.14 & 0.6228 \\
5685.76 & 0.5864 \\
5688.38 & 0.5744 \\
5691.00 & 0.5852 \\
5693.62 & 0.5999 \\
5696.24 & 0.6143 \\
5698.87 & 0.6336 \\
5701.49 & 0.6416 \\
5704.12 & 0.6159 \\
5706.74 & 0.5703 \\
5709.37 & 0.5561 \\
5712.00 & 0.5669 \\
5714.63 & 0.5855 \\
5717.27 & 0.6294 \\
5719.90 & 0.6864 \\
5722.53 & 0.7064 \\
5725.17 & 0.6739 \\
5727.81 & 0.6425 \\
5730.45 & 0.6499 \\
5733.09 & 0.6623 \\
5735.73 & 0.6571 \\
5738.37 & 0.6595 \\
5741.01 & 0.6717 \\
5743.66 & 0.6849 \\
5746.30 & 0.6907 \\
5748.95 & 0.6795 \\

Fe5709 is 1.1 Ang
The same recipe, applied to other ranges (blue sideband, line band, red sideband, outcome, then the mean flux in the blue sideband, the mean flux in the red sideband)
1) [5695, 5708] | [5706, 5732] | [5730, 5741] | 0.4 Ang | 0.615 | 0.66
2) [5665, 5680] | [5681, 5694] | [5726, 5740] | 0.7 Ang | 0.624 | 0.655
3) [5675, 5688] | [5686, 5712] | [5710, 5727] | 1.4 Ang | 0.622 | 0.638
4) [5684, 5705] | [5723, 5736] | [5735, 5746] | -0.1 Ang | 0.606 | 0.671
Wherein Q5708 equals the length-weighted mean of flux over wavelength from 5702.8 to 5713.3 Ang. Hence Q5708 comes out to 0.577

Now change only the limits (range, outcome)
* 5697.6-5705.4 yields 0.631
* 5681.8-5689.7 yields 0.594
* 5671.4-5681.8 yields 0.637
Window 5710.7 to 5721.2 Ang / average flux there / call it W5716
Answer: 0.617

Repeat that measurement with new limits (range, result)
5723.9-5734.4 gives 0.657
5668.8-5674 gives 0.617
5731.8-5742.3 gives 0.663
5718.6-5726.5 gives 0.689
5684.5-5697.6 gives 0.592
